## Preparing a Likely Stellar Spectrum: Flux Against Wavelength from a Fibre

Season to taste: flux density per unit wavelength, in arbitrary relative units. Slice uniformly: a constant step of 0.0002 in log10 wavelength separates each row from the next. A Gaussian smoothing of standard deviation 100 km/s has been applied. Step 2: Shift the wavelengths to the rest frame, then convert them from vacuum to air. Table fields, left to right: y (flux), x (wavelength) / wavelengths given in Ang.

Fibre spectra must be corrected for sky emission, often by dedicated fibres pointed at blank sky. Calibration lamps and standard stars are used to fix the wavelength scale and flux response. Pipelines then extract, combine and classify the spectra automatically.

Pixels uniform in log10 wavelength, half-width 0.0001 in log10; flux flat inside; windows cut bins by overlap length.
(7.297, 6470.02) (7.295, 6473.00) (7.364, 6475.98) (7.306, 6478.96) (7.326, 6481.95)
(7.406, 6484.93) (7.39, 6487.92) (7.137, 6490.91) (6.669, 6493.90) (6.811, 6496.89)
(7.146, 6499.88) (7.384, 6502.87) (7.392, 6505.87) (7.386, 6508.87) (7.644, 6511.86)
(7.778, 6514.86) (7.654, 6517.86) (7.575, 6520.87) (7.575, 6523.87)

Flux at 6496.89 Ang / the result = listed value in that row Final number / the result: 6.811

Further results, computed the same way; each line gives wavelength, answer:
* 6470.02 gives 7.297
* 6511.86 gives 7.644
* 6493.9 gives 6.669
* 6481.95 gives 7.326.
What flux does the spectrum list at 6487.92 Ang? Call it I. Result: 7.39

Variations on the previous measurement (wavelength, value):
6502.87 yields 7.384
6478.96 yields 7.306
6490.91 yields 7.137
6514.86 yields 7.778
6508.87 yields 7.386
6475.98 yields 7.364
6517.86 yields 7.654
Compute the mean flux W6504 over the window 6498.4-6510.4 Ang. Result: 7.33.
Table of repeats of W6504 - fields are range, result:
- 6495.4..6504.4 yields 7.12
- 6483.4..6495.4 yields 7.15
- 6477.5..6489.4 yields 7.36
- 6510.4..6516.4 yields 7.71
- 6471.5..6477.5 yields 7.34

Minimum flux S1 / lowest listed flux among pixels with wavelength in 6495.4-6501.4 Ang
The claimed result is 6.811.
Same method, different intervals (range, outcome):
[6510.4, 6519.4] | 7.644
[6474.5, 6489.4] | 7.306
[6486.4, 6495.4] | 6.669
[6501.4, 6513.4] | 7.384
